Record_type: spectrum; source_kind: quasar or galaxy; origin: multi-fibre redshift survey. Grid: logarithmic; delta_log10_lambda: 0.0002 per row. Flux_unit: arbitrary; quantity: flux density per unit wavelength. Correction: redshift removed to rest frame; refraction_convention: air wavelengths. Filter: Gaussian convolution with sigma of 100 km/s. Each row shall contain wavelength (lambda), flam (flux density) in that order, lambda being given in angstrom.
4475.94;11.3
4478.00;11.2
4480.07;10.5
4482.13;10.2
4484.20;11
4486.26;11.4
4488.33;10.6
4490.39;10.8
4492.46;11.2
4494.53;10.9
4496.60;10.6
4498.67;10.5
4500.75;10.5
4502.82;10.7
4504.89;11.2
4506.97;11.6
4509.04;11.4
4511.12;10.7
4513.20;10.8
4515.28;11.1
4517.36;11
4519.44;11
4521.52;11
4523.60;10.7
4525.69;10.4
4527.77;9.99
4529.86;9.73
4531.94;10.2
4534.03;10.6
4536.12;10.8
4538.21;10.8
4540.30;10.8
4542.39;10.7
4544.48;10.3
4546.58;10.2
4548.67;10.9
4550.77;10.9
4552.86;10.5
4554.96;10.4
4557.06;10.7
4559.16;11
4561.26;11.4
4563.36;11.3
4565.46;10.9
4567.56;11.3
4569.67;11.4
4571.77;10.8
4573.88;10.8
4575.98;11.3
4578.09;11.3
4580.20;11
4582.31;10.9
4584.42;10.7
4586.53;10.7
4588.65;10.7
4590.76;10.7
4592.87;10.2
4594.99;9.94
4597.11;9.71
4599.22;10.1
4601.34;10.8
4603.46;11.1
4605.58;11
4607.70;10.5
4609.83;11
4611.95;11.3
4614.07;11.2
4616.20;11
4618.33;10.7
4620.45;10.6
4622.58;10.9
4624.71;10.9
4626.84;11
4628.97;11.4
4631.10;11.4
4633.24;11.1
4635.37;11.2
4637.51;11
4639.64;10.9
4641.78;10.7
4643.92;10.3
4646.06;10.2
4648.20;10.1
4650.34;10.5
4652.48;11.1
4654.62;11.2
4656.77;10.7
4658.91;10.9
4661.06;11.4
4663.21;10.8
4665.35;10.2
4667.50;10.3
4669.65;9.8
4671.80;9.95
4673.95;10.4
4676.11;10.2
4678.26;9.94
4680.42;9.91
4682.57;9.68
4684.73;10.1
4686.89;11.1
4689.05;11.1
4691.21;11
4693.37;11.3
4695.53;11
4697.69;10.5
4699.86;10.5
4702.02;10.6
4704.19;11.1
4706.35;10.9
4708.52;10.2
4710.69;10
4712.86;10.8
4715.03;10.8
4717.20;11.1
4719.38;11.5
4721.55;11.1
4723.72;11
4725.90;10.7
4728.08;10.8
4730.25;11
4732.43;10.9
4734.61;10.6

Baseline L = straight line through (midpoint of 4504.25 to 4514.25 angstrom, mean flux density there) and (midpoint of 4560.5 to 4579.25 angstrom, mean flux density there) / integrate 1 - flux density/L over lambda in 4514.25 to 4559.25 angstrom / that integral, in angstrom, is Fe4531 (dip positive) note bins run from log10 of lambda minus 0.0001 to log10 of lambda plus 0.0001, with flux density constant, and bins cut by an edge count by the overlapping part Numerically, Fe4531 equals 2.1 angstrom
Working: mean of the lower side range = 11.1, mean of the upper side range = 11.2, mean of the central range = 10.6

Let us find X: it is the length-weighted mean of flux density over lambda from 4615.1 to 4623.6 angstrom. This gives 10.8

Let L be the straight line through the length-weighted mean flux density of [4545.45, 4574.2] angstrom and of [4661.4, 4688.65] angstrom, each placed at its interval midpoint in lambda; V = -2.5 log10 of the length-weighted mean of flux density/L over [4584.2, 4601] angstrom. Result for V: 0.04 mag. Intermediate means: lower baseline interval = 10.9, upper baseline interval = 10.3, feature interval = 10.3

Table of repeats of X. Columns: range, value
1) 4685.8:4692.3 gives 11.1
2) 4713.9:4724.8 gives 11.1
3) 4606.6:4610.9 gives 10.7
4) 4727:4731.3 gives 10.9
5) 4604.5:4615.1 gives 11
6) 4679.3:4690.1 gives 10.4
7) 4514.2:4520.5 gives 11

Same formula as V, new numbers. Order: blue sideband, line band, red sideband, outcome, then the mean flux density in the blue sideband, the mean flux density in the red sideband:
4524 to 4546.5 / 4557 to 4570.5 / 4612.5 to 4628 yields -0.06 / 10.4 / 10.9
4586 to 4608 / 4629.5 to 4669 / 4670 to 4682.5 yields -0.06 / 10.5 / 10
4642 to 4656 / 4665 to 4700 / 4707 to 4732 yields 0.03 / 10.6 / 10.8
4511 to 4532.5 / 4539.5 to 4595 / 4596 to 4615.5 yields -0.01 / 10.6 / 10.7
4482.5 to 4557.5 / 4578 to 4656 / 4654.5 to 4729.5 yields -0.01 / 10.7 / 10.6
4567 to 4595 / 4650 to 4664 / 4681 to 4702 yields -0.02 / 10.9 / 10.7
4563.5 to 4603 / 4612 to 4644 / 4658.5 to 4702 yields -0.03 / 10.8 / 10.5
